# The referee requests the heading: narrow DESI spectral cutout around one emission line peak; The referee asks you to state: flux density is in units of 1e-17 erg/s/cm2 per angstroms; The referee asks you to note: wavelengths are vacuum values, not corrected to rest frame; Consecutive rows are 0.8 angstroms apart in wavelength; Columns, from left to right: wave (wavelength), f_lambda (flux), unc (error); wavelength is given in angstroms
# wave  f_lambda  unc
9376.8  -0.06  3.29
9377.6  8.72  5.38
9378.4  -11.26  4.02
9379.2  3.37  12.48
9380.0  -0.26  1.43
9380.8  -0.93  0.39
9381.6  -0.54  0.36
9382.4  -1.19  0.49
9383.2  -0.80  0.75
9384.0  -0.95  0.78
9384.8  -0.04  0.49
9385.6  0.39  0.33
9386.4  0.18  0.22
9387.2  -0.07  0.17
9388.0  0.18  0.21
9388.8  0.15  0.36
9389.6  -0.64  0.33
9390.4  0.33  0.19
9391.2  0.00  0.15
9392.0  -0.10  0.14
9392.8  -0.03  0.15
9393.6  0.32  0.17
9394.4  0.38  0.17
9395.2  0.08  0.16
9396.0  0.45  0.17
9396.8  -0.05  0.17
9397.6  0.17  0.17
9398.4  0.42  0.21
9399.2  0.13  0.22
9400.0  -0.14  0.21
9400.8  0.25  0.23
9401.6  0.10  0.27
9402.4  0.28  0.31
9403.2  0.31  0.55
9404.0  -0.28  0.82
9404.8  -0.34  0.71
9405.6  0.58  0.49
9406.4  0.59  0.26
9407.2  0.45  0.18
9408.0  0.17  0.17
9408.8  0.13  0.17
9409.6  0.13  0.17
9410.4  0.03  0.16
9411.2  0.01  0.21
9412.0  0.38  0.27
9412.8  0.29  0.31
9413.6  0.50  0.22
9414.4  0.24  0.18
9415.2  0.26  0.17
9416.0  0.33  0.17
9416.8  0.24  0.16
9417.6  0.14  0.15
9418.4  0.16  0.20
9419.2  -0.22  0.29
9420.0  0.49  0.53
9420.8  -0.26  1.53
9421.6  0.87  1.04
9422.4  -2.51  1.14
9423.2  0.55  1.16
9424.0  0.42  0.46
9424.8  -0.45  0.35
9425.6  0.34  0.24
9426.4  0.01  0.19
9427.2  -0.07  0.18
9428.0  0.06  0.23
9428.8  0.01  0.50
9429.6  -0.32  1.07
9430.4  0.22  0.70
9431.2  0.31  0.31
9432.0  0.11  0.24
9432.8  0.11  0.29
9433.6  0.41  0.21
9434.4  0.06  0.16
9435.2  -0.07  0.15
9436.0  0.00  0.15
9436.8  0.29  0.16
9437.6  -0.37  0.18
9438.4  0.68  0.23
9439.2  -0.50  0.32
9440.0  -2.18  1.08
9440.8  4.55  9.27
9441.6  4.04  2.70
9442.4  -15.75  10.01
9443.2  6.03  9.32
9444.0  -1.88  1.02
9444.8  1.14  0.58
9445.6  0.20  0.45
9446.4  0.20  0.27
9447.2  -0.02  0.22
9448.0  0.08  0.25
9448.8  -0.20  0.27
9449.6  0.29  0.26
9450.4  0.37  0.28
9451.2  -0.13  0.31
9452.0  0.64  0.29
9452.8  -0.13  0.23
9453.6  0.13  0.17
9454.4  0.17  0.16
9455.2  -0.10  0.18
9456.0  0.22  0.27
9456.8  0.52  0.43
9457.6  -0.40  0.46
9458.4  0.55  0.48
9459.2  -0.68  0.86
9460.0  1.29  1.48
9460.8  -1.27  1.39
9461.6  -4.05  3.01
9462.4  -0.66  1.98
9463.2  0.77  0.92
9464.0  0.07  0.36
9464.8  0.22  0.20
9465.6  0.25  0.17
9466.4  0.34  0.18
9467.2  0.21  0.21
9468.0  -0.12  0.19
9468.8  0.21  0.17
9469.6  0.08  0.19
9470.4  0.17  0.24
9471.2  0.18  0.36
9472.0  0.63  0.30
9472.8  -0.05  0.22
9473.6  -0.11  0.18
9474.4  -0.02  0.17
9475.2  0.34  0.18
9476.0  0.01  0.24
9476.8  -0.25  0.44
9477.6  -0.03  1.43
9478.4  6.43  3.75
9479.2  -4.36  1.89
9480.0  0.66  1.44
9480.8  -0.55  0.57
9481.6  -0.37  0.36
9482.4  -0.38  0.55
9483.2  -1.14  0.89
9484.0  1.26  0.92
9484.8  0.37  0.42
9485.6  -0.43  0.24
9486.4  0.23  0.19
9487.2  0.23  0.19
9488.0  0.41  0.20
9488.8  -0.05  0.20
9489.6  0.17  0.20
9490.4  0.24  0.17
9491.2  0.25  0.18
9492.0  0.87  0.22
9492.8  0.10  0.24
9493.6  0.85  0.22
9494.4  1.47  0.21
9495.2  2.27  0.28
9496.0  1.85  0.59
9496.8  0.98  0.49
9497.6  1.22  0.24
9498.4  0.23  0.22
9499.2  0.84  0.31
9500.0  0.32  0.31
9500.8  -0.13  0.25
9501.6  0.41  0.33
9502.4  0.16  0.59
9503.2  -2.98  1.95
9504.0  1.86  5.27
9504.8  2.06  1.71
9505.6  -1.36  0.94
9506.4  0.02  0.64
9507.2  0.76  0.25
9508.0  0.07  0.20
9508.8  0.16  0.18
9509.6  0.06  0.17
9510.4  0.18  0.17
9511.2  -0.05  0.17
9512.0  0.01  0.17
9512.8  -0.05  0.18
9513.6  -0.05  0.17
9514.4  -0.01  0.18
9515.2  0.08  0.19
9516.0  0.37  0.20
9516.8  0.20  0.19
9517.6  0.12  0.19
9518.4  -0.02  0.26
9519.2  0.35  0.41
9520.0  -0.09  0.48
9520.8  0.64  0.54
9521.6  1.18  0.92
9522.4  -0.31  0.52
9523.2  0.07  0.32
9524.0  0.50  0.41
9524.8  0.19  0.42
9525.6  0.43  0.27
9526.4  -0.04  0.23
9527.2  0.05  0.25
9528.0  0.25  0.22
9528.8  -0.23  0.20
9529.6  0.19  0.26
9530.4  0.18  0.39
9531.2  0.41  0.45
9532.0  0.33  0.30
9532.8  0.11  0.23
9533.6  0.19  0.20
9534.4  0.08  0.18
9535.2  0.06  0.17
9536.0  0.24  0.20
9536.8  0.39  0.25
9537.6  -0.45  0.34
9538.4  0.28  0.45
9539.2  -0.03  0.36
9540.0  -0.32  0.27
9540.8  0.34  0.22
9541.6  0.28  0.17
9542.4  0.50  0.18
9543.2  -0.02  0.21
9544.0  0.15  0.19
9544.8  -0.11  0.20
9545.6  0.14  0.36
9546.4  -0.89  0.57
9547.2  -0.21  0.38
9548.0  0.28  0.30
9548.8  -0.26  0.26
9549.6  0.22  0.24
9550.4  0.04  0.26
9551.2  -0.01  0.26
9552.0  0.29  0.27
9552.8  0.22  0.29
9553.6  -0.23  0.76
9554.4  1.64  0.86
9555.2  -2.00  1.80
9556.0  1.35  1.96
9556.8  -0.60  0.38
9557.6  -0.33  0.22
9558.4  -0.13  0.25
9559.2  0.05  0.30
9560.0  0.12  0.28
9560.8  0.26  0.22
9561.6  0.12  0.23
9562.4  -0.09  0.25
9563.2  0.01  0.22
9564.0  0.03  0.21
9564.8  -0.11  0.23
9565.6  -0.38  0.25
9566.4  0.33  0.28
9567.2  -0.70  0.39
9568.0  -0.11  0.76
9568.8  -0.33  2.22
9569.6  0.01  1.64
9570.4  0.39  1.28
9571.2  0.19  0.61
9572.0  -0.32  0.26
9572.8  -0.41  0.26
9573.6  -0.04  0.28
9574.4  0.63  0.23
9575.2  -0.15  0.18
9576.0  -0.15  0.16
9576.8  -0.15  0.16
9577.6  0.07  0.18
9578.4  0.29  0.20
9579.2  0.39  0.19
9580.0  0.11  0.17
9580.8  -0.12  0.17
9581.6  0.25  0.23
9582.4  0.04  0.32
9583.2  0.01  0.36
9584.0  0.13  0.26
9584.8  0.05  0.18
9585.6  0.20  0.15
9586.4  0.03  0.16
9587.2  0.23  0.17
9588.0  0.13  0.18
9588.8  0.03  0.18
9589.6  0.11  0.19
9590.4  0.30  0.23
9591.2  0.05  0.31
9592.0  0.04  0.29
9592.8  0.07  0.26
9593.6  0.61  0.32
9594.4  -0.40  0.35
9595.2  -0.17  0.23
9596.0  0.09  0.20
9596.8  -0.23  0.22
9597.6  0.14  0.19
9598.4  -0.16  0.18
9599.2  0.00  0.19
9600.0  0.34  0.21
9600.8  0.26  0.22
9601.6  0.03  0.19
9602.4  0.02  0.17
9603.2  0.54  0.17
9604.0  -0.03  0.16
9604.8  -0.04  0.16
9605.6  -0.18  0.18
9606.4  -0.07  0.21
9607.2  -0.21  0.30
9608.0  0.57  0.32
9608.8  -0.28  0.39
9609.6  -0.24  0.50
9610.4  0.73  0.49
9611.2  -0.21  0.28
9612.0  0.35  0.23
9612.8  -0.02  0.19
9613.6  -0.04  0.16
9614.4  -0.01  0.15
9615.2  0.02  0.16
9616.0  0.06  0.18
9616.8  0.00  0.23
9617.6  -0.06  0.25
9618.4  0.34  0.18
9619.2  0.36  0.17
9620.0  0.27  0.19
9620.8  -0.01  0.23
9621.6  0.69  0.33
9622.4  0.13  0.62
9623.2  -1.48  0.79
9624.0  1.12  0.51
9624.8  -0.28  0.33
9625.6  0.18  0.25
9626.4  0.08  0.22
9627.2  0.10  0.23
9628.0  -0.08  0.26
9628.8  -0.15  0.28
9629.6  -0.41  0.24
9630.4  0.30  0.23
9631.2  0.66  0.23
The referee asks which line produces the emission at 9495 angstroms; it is [O III] 5007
